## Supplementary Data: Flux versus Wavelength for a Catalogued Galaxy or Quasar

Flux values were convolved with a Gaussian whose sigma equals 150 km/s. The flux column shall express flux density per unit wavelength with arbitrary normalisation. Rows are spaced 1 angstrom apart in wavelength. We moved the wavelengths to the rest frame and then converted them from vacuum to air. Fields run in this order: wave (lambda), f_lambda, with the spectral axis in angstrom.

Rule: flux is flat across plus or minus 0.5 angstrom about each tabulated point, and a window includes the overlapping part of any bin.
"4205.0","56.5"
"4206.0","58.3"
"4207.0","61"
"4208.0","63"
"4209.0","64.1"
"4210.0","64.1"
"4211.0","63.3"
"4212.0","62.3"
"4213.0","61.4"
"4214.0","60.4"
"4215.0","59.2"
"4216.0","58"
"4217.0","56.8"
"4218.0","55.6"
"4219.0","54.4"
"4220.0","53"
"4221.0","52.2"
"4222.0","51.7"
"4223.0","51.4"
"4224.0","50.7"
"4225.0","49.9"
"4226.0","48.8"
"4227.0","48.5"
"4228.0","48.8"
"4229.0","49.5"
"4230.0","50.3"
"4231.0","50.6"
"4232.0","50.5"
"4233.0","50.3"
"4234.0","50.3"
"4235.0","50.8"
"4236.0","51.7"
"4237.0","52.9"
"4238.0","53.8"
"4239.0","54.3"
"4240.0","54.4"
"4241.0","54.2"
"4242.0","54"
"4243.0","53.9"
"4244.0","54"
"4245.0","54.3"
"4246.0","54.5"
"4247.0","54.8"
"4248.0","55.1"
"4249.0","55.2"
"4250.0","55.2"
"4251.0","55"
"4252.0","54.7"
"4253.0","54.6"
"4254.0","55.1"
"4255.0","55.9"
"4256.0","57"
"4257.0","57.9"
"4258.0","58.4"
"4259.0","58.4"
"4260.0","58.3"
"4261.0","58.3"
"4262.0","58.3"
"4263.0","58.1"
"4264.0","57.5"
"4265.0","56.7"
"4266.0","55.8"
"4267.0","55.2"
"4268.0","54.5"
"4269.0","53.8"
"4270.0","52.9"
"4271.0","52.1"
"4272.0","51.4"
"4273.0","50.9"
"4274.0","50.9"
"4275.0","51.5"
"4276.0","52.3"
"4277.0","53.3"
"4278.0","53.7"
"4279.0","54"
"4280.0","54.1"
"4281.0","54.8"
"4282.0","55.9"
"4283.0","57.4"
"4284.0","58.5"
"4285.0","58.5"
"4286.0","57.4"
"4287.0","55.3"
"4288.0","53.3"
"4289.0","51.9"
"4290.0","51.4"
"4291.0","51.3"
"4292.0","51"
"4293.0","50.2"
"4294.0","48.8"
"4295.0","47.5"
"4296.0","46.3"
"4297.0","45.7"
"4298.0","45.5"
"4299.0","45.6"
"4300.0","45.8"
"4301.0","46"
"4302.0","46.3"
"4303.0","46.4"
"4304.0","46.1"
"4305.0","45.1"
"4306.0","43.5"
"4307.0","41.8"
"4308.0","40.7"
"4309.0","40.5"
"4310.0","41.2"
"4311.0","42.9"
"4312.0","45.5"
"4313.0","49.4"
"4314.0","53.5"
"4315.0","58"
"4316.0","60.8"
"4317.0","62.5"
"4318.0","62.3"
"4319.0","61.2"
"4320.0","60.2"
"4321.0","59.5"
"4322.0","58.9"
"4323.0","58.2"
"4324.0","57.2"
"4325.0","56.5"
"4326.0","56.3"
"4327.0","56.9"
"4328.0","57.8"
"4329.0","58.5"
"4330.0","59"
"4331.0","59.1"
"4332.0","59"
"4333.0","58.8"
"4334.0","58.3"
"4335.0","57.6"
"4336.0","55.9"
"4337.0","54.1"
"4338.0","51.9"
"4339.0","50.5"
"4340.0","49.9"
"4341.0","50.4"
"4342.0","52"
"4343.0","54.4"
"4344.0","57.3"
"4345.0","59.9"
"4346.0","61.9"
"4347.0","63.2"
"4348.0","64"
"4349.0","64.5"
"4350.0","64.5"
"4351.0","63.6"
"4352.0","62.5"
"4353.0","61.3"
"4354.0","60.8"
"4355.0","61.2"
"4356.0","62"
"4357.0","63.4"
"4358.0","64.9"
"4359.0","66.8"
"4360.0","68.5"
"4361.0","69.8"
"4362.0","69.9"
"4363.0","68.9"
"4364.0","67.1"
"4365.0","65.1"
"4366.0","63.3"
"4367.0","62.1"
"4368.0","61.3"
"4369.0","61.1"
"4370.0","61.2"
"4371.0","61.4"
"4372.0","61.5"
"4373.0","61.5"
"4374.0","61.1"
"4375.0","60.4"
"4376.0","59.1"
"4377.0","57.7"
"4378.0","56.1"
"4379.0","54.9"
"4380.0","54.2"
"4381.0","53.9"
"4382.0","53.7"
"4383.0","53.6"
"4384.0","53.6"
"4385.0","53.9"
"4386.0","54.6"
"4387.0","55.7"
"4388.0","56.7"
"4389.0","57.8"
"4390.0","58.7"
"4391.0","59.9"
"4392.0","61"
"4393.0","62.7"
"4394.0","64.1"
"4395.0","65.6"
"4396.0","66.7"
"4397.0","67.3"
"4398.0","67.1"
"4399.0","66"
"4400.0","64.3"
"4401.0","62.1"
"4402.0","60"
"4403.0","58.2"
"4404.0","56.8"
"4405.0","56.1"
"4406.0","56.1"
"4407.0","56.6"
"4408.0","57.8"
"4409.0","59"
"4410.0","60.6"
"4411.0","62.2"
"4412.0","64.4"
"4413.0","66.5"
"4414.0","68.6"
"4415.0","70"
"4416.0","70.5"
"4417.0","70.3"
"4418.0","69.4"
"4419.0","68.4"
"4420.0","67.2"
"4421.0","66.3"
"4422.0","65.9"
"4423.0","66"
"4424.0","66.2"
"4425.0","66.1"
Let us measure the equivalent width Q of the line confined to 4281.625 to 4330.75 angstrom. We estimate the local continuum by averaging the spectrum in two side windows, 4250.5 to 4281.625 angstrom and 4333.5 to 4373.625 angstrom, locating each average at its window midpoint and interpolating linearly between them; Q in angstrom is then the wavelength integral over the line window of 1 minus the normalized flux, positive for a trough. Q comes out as 4.9 angstrom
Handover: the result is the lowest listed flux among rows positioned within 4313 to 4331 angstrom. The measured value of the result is 49.4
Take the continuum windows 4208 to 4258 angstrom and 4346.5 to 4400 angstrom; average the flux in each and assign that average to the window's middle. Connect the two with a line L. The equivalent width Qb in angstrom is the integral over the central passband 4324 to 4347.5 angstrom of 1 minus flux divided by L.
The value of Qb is 1.3 angstrom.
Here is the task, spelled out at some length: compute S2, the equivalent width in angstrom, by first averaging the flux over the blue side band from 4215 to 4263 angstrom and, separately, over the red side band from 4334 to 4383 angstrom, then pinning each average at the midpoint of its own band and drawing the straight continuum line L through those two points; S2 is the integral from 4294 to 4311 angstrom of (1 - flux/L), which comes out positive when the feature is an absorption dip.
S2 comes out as 3.7 angstrom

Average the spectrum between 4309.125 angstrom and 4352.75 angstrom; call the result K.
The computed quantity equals 56.9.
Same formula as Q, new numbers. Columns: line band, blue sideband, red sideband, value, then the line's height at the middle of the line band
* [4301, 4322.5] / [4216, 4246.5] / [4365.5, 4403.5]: 2.2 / 56.3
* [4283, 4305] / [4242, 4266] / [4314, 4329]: 2.9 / 57.7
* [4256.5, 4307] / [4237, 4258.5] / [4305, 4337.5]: 2.2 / 54.7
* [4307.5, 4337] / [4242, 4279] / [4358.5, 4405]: 1.4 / 58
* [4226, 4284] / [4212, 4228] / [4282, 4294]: 0.1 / 54.1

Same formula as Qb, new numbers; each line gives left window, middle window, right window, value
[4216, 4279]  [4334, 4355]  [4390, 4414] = 0.3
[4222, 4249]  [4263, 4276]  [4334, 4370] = 0.2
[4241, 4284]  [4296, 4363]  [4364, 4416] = 2.6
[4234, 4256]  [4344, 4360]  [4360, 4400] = -0.9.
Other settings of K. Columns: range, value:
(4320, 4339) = 57.3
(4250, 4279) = 55.1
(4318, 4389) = 59.4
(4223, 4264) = 53.8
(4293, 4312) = 44.9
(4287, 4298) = 49.8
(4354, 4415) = 61.2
